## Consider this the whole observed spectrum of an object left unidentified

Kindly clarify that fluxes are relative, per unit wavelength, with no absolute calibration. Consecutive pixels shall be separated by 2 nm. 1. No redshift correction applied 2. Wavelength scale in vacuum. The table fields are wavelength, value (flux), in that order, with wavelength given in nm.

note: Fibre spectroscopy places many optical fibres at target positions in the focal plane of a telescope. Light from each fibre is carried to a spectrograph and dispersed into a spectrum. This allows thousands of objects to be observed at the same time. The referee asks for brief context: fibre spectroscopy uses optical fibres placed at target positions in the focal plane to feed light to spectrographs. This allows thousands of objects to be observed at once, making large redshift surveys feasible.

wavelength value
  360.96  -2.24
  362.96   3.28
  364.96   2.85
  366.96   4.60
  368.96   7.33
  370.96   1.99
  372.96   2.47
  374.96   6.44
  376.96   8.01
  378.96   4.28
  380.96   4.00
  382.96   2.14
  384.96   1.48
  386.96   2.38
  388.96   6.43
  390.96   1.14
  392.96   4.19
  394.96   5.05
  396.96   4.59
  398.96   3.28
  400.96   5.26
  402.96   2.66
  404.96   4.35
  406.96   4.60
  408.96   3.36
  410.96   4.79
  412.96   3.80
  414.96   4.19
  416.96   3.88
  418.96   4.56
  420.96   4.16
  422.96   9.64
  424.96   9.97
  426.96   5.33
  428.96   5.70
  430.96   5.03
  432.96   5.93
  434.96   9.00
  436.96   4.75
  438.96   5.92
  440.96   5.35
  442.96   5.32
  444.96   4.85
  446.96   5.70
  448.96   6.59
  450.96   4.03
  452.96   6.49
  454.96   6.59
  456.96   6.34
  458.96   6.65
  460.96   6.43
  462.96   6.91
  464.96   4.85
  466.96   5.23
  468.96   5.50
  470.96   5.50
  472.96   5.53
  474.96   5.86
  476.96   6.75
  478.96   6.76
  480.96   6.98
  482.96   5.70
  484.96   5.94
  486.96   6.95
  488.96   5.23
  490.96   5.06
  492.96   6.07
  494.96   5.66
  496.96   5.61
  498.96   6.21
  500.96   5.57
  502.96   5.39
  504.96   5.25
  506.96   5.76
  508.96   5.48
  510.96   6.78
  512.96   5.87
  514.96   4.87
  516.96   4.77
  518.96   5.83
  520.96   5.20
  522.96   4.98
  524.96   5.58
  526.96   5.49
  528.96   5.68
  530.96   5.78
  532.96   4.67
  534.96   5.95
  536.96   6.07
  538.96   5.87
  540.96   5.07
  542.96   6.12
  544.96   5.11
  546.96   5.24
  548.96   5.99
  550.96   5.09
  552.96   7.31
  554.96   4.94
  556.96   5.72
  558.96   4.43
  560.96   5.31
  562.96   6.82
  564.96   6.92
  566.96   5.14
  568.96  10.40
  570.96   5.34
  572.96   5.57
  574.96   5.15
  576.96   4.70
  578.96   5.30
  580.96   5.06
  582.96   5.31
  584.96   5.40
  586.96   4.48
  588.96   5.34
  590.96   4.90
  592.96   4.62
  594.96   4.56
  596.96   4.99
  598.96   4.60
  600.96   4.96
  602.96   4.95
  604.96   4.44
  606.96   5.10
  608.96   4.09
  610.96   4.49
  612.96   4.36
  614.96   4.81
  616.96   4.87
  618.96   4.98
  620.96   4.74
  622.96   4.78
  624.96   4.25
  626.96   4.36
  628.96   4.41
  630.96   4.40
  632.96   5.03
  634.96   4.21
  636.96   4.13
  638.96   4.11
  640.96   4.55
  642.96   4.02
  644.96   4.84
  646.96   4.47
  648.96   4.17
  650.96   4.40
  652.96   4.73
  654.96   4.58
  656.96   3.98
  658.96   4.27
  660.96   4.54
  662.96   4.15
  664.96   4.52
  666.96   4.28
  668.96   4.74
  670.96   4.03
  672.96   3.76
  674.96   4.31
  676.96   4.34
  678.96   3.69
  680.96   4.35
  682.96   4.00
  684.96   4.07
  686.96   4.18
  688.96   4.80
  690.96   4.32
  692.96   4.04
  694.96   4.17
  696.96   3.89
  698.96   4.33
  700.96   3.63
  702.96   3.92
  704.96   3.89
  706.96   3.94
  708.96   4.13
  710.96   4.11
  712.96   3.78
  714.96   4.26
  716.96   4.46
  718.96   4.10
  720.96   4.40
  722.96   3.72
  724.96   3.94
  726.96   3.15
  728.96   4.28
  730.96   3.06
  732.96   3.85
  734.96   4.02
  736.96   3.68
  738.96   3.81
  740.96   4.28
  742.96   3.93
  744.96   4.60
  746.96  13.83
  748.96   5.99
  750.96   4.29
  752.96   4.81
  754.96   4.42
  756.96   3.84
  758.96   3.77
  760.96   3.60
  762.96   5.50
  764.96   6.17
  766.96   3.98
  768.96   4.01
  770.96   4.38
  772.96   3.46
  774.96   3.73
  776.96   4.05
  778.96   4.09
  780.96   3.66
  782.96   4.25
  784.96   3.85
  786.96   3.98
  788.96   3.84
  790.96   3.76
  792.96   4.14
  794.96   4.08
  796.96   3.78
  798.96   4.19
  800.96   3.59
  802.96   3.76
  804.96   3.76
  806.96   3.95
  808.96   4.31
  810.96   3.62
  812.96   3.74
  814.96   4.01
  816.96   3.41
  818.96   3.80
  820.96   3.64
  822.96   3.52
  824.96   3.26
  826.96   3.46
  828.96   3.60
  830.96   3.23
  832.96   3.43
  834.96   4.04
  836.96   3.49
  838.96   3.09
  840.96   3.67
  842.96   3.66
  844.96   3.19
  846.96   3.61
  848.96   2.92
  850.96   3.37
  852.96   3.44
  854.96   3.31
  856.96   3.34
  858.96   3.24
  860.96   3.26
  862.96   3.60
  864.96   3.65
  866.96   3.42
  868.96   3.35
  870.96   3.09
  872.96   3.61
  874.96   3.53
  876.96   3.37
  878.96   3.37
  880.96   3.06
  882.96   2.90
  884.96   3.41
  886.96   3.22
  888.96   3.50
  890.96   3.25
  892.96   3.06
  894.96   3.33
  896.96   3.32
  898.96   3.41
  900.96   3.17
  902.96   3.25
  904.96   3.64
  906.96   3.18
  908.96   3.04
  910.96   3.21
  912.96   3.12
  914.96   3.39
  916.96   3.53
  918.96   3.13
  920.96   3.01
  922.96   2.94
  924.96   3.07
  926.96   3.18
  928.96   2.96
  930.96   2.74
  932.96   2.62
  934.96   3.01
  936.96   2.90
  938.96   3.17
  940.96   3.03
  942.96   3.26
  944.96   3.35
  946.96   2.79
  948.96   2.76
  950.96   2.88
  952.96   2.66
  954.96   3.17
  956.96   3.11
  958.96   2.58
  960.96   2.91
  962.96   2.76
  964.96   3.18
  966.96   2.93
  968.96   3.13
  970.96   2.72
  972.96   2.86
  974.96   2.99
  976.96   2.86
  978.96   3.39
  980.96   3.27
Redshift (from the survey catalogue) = 0.14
